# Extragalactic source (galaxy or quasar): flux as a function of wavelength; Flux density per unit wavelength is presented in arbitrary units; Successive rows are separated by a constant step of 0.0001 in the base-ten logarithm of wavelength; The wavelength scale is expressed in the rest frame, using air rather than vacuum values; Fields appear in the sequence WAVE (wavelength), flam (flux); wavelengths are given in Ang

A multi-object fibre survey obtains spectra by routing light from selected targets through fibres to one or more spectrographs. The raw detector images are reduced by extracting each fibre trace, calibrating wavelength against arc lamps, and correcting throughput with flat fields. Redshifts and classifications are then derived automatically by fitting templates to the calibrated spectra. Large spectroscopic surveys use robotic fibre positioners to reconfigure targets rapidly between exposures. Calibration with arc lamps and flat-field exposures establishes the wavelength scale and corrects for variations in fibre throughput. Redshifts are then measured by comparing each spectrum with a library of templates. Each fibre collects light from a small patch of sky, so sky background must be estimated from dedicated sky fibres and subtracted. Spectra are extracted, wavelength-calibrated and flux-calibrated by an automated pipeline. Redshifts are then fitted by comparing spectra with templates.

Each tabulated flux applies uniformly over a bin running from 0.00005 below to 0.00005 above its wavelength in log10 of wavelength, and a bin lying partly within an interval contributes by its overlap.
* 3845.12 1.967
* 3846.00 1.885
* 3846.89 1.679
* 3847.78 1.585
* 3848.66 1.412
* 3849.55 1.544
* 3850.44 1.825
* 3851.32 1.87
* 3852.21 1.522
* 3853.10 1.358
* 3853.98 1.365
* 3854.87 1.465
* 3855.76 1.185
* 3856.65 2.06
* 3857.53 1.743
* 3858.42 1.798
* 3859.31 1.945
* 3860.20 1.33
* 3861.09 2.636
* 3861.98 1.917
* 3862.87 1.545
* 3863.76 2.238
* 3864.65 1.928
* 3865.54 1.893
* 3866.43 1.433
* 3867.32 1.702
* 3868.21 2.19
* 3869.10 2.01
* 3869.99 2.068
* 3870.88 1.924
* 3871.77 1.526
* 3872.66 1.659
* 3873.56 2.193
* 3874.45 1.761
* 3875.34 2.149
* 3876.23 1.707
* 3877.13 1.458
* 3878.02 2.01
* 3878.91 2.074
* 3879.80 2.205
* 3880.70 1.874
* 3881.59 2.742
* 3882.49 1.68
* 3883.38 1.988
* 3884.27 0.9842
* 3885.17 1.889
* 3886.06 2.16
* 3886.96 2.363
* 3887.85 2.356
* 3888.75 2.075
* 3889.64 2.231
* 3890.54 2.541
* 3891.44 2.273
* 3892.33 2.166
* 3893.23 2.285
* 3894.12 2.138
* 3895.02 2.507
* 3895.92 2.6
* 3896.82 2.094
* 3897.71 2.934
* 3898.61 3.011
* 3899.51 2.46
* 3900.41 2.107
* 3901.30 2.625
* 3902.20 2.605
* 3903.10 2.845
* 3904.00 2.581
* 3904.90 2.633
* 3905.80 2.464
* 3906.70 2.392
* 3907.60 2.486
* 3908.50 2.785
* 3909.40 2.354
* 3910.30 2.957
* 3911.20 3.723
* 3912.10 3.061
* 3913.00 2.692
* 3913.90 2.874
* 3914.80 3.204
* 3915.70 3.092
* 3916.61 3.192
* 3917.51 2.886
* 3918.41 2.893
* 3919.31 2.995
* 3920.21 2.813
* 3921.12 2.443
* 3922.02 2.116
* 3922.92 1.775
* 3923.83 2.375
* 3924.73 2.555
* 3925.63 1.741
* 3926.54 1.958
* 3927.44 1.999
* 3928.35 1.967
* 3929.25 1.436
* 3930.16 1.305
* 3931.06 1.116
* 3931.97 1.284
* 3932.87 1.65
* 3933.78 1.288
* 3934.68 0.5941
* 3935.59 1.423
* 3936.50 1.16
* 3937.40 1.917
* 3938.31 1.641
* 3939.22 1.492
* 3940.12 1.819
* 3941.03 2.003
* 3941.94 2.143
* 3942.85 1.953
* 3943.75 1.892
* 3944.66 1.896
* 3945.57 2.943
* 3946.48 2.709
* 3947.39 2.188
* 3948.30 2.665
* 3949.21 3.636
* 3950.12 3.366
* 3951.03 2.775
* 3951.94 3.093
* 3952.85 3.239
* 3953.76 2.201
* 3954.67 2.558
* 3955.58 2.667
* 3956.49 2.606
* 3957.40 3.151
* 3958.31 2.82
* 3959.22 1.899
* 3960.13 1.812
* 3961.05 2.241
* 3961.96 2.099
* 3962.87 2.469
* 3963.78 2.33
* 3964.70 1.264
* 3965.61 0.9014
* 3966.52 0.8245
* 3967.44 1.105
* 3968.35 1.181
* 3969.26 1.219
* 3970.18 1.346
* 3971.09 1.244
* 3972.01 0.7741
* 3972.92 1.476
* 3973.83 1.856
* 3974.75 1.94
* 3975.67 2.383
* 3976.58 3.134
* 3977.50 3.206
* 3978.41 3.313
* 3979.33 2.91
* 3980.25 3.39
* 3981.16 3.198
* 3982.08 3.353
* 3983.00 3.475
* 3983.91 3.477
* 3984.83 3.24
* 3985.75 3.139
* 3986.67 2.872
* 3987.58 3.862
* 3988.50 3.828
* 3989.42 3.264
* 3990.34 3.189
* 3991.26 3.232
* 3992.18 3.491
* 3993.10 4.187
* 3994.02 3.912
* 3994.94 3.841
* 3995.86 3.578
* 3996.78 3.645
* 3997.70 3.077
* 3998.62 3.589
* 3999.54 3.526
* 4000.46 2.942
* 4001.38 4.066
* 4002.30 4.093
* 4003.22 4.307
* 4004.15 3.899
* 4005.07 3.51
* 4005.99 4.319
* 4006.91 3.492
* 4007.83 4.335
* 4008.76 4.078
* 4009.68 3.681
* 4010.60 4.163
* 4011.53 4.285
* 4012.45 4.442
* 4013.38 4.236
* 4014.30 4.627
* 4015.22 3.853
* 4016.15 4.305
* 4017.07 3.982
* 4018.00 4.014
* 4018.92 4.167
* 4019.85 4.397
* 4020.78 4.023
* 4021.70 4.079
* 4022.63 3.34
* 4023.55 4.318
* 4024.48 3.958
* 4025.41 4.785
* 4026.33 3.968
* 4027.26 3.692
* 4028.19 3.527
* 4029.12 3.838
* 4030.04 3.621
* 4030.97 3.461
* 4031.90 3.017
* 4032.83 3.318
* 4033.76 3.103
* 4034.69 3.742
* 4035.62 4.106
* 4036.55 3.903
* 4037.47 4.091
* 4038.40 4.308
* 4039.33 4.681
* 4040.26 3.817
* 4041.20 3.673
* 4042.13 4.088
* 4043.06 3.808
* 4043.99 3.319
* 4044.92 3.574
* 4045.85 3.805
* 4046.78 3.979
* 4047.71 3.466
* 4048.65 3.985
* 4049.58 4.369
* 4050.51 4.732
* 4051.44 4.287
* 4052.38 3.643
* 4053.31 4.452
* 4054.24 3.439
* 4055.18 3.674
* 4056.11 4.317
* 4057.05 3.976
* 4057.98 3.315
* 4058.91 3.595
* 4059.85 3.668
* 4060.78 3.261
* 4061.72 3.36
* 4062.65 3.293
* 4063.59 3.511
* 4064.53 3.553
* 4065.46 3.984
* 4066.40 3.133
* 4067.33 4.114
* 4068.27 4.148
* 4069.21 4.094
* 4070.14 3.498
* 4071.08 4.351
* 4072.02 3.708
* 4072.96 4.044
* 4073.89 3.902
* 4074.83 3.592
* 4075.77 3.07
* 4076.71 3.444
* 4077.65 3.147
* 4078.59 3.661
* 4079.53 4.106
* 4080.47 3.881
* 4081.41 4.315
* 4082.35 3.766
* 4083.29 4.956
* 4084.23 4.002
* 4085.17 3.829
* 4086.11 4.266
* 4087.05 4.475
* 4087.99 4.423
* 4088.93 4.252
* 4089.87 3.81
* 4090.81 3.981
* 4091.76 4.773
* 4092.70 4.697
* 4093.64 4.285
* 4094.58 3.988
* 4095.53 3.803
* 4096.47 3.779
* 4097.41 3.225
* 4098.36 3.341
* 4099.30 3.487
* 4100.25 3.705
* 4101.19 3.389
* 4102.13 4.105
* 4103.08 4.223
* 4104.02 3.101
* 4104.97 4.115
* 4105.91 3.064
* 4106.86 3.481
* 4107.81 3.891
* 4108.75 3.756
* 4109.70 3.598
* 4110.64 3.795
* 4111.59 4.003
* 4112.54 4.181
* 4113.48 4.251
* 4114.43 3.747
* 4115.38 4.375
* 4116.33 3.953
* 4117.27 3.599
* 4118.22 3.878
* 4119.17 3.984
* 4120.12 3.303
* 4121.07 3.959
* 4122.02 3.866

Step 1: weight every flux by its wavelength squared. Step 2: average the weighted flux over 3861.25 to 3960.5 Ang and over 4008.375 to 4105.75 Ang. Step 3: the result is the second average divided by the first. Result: 1.9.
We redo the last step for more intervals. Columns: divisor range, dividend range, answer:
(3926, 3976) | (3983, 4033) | 2.01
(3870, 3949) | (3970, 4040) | 1.70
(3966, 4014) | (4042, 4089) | 1.26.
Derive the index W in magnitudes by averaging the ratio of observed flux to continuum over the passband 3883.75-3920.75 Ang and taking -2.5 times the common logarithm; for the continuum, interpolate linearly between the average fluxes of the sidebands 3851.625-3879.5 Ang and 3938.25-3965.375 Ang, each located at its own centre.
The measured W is -0.24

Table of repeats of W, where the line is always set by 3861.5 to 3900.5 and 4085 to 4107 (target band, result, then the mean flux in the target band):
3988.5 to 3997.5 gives -0.184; 3.59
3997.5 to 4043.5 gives -0.200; 3.92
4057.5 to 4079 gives 0.012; 3.63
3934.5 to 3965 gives 0.172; 2.27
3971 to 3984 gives 0.110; 2.62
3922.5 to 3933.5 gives 0.370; 1.75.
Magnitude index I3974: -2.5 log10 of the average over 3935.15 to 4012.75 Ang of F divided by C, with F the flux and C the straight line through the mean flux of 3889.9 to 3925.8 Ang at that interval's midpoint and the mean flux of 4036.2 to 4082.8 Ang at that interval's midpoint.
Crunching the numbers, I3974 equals 0.14 mag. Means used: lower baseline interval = 2.61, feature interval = 2.79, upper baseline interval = 3.82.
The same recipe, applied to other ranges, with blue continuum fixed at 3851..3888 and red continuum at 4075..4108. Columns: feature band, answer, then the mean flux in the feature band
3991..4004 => -0.22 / 3.69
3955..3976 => 0.44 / 1.81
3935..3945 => 0.39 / 1.74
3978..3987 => -0.13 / 3.24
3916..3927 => -0.07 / 2.49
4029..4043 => -0.12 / 3.78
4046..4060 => -0.12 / 3.93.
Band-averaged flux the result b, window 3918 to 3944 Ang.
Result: 1.85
